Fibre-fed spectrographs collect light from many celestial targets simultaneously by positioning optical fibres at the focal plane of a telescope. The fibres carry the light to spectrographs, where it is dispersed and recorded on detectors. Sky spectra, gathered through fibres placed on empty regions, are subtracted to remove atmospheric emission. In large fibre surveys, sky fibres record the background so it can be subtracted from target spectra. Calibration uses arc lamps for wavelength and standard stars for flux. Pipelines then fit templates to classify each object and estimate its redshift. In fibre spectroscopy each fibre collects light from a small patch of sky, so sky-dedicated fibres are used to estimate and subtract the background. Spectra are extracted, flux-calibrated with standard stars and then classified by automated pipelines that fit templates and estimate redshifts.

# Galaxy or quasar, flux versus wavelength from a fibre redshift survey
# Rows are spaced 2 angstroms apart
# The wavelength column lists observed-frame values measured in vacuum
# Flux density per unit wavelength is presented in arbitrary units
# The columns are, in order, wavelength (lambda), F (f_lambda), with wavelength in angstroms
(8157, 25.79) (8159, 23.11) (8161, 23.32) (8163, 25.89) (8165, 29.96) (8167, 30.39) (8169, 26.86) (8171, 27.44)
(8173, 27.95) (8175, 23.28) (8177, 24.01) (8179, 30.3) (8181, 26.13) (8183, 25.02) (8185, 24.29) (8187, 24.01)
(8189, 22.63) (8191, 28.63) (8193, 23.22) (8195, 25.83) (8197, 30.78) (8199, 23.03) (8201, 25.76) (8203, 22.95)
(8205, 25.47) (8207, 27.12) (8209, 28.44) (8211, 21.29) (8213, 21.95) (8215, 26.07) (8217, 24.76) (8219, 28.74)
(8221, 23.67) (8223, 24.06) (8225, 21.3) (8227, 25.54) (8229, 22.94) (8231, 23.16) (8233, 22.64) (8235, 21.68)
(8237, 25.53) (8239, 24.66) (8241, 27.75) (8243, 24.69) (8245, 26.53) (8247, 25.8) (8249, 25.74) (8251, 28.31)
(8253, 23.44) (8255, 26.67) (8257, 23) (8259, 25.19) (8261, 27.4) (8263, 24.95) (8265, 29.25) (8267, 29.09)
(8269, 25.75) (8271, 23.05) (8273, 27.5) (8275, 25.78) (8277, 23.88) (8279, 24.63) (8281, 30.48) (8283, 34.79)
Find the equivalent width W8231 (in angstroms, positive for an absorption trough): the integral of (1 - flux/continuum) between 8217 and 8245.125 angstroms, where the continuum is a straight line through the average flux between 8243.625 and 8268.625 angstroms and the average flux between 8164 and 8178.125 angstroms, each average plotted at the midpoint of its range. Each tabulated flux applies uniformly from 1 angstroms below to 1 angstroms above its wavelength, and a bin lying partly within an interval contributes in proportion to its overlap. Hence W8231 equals 2.2 angstroms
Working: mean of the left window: 27.2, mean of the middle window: 24.4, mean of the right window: 26.2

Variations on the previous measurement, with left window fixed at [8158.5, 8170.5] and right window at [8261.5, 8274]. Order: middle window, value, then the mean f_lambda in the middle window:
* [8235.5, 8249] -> 0.5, 25.7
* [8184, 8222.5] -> 2.2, 25.2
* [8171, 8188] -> 0.6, 25.7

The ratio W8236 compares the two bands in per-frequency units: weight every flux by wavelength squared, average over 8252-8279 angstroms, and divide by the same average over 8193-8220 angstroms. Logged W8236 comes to 1.02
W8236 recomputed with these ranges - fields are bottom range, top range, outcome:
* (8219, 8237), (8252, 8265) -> 1.09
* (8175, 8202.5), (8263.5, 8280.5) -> 1.05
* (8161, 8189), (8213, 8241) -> 0.93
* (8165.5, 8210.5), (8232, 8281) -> 1.00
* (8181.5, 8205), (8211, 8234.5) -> 0.96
